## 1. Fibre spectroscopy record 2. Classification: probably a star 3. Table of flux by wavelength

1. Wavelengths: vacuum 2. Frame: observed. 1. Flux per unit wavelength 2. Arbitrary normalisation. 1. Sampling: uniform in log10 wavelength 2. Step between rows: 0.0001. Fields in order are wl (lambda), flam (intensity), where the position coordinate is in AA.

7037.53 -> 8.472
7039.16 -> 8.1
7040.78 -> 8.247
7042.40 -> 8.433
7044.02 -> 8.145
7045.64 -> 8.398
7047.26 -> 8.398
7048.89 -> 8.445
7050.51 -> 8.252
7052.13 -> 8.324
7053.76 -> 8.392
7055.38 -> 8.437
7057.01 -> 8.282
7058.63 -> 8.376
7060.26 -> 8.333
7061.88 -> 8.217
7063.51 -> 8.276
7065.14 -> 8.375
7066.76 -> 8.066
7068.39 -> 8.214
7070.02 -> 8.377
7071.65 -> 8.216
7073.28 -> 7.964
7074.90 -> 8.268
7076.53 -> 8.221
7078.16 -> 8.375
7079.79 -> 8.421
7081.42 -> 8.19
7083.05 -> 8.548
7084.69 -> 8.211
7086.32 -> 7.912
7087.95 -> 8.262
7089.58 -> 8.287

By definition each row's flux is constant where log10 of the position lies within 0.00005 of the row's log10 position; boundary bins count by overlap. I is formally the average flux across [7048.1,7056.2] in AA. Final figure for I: 8.37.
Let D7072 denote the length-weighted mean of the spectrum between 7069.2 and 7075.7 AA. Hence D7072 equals 8.21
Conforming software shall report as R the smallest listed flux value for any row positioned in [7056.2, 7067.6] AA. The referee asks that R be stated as 8.066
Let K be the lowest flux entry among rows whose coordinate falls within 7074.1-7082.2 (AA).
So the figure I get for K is 8.19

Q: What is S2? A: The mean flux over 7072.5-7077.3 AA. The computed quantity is 8.17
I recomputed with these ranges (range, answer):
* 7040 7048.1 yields 8.33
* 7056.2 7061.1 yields 8.34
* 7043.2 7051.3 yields 8.33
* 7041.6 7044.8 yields 8.29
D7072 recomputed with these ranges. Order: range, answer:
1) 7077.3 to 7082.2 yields 8.33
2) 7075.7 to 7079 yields 8.3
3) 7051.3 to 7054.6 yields 8.36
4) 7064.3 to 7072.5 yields 8.24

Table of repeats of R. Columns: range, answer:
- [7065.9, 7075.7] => 7.964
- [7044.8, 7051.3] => 8.252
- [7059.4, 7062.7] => 8.217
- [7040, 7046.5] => 8.145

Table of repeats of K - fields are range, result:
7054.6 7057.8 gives 8.282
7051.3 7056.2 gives 8.324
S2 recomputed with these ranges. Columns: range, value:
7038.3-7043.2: 8.25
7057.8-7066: 8.32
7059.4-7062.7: 8.27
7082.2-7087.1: 8.21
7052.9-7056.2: 8.4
